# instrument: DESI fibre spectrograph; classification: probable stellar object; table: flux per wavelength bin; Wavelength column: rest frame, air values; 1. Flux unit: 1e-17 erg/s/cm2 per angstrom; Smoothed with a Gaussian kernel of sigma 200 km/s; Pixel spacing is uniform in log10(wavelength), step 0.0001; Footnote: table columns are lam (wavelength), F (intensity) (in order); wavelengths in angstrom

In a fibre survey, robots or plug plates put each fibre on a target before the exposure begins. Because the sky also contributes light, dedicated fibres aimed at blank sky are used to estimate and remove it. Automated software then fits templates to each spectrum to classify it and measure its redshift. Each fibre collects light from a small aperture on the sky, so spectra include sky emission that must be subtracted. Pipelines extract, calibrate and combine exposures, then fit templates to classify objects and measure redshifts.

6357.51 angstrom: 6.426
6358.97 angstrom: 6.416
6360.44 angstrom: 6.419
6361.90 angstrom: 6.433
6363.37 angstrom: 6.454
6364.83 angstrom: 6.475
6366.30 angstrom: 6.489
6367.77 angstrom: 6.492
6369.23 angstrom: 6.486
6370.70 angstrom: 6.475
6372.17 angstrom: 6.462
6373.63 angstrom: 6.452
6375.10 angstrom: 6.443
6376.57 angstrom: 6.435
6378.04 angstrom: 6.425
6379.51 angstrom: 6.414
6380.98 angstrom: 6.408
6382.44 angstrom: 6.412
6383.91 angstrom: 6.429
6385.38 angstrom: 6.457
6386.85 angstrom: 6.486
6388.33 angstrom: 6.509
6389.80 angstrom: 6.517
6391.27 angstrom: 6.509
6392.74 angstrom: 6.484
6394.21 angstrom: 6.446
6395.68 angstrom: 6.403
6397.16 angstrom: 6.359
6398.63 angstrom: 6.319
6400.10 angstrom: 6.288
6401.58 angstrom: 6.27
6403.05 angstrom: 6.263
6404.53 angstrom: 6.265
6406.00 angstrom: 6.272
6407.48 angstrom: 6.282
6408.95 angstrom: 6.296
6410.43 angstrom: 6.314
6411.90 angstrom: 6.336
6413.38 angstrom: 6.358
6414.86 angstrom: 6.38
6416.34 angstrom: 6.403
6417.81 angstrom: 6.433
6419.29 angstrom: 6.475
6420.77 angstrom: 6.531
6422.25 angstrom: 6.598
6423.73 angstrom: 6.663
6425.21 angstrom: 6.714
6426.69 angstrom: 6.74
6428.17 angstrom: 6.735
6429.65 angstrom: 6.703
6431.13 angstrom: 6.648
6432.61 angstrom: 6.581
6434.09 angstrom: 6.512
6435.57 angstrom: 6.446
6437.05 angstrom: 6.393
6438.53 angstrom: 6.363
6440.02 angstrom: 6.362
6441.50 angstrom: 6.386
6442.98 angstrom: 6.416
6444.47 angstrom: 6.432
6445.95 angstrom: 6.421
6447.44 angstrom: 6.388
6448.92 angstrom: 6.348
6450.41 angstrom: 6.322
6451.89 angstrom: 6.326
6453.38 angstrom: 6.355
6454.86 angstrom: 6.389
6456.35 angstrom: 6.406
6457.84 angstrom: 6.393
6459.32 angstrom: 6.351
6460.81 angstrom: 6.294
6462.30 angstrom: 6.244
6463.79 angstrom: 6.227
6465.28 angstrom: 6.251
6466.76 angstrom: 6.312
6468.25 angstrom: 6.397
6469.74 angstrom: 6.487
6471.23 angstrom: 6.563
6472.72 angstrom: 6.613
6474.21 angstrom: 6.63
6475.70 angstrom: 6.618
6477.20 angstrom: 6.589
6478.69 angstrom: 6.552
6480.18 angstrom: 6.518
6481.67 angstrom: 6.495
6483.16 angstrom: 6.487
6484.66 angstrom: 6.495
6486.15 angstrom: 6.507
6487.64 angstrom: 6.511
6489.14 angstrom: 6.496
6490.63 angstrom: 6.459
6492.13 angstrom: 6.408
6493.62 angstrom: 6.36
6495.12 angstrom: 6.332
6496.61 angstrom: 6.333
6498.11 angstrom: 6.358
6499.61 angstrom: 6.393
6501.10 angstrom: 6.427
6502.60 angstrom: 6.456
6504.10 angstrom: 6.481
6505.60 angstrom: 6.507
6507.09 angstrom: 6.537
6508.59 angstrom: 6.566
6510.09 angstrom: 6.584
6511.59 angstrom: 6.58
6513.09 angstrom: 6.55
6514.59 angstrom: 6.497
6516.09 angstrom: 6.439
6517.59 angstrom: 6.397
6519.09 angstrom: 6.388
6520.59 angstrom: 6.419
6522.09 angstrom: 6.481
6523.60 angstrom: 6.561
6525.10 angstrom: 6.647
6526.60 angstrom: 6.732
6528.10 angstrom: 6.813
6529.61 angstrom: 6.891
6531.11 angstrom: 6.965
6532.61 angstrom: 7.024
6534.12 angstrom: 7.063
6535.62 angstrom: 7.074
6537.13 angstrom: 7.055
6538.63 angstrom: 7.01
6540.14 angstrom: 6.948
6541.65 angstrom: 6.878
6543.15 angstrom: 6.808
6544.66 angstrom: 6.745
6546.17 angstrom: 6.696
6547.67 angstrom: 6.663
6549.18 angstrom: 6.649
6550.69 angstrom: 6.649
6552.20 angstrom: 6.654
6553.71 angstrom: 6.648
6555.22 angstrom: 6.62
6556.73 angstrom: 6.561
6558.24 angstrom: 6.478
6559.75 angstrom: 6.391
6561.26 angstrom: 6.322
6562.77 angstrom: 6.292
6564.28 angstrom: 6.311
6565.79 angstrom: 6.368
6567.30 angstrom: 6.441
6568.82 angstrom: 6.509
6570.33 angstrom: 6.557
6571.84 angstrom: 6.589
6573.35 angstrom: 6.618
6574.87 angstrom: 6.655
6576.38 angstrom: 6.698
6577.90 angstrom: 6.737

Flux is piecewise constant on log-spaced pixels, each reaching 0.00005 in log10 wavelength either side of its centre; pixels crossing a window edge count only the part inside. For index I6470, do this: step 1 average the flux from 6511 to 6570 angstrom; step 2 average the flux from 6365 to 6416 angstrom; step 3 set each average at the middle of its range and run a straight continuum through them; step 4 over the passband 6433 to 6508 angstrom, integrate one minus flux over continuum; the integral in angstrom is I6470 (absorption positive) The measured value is 1.19 angstrom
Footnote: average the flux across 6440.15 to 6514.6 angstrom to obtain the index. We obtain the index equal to 6.44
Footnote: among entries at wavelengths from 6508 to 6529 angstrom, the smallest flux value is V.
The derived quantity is 6.388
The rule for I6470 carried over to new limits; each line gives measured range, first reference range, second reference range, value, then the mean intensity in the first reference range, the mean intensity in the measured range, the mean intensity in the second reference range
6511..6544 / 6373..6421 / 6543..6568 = -1.13 angstrom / 6.39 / 6.74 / 6.54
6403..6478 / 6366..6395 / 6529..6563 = 1.47 angstrom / 6.46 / 6.44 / 6.75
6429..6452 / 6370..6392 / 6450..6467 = -0.31 angstrom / 6.46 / 6.44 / 6.33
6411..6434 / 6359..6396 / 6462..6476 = -0.37 angstrom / 6.46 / 6.55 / 6.44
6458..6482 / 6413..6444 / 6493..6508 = 0.06 angstrom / 6.52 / 6.45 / 6.42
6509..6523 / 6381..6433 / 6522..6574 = 0.30 angstrom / 6.45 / 6.48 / 6.68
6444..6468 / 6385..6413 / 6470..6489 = 0.56 angstrom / 6.37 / 6.34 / 6.54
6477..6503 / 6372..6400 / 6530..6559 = 0.87 angstrom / 6.44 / 6.45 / 6.8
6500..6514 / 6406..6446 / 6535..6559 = 0.30 angstrom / 6.48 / 6.52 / 6.75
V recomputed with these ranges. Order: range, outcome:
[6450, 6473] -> 6.227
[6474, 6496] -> 6.332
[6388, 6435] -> 6.263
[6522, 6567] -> 6.292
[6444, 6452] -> 6.322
